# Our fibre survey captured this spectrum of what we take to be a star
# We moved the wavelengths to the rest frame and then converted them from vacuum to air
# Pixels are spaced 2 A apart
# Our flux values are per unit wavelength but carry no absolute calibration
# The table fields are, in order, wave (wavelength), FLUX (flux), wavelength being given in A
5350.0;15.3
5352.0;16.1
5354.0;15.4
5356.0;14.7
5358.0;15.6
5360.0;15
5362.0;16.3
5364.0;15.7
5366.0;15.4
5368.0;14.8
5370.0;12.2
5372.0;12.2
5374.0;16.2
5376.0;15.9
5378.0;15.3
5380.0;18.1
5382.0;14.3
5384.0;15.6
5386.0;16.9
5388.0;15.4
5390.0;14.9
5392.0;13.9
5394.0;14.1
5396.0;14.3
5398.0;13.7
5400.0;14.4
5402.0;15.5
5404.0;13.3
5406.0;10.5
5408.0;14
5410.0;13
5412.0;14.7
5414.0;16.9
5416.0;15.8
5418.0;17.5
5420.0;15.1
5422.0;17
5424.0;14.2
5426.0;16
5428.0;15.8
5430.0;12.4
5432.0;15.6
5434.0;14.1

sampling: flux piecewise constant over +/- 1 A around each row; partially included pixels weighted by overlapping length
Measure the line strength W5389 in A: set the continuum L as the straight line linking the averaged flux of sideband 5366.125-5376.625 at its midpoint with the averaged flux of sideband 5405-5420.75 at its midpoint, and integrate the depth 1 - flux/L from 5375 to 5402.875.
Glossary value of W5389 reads -1.4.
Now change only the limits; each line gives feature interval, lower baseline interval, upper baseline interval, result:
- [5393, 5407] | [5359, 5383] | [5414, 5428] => 1.7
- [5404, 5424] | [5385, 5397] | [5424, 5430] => 0.2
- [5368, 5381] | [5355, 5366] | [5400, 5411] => -0.2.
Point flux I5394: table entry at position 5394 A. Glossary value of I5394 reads 14.1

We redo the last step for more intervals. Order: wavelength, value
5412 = 14.7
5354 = 15.4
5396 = 14.3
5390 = 14.9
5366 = 15.4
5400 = 14.4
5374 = 16.2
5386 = 16.9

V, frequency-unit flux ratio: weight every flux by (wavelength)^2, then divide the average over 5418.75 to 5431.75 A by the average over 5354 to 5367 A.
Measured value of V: 1.01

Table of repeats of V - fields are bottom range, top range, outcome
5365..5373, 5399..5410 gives 1.00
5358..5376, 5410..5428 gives 1.08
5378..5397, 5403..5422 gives 0.97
